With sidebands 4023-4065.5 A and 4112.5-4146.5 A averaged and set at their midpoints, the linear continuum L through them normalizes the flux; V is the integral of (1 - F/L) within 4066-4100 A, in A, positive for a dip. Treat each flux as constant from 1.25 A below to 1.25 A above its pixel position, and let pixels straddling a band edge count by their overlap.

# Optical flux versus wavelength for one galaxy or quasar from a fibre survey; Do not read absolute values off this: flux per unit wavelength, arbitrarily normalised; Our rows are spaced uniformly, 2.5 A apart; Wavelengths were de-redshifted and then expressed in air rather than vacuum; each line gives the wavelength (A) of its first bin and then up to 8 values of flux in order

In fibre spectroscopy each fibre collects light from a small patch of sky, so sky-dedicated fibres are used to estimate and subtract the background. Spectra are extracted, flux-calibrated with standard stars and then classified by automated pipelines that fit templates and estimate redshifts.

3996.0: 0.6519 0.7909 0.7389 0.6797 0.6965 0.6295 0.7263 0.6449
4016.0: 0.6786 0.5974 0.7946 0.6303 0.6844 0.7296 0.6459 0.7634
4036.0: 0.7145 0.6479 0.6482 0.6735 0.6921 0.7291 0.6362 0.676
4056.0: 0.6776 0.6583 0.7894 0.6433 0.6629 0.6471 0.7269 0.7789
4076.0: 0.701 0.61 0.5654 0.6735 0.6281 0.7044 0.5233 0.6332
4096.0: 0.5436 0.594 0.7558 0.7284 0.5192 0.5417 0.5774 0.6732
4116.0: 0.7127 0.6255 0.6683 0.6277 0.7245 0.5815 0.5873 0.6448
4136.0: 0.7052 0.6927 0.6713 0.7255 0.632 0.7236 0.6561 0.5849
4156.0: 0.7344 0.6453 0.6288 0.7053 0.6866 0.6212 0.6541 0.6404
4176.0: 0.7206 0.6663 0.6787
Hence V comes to 1.7 A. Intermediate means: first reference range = 0.685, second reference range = 0.663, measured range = 0.642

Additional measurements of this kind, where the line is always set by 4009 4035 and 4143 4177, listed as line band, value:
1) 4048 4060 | 0.15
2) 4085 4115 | 2.52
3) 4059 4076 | -0.61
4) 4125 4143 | 0.29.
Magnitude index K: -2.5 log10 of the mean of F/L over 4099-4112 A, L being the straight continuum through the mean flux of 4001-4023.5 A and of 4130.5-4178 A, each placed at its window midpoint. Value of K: 0.082 mag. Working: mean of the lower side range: 0.681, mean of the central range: 0.624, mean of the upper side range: 0.668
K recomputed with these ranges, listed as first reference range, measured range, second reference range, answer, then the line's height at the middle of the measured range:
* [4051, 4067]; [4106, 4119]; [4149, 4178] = 0.09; 0.672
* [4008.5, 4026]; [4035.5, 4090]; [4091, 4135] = -0.04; 0.653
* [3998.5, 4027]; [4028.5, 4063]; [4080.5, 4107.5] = -0.04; 0.662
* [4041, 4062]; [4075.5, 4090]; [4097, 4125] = 0.03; 0.662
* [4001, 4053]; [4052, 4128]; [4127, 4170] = 0.03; 0.672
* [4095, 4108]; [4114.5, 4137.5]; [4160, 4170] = -0.03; 0.639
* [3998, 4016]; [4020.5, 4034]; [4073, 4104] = -0.03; 0.683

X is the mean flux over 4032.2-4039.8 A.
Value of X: 0.708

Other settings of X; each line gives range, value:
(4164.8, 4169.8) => 0.654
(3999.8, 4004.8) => 0.709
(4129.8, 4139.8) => 0.658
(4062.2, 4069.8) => 0.653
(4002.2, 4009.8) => 0.669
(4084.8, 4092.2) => 0.619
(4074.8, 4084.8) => 0.637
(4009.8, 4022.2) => 0.688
